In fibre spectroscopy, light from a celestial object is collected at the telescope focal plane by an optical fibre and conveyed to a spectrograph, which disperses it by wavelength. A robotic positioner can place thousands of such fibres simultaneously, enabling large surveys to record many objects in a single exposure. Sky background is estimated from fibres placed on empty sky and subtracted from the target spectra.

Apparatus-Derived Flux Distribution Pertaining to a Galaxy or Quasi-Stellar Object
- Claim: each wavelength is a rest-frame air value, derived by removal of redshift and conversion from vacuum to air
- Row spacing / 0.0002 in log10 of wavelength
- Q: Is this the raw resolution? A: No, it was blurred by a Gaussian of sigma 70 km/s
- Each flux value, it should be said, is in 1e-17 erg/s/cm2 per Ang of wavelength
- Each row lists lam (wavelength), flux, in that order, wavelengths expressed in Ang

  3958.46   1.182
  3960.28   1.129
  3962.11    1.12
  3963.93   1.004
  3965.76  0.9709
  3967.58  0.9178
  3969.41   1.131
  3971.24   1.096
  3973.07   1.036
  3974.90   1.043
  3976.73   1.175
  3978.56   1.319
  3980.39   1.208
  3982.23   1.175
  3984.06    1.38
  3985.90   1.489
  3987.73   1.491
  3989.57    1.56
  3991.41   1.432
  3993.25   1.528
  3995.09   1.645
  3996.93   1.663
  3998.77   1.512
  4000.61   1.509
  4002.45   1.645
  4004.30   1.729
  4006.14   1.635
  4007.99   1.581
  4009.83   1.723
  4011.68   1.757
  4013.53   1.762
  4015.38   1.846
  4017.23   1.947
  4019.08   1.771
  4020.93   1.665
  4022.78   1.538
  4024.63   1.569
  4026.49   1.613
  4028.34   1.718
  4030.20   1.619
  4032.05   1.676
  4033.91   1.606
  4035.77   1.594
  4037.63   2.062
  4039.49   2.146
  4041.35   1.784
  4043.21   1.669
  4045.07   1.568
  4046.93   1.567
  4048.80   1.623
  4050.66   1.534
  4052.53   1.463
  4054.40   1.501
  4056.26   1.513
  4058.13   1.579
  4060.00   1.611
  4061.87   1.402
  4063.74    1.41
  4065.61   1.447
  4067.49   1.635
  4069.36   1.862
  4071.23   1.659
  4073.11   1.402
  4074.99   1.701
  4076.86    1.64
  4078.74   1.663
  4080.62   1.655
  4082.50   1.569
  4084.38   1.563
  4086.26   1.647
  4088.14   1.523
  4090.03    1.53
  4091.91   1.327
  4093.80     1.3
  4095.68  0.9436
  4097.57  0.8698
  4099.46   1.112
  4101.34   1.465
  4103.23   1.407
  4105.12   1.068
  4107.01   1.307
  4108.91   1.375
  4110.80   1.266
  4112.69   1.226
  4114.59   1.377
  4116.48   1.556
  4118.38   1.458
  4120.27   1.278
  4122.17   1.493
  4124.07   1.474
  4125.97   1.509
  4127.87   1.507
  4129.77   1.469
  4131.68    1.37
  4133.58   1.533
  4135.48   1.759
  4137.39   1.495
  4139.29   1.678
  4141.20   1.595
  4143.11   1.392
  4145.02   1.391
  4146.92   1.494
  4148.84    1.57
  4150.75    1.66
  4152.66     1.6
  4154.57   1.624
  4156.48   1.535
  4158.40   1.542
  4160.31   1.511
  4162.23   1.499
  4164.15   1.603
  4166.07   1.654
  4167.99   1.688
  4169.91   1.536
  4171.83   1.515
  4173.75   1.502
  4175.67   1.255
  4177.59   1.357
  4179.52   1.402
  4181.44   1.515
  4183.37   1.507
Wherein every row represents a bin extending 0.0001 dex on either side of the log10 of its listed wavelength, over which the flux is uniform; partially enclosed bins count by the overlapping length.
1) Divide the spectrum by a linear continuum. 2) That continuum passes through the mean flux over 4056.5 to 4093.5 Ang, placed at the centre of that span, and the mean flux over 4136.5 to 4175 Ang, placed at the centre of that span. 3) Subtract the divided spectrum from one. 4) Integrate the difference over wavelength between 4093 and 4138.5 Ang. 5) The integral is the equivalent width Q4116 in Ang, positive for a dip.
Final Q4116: 5.7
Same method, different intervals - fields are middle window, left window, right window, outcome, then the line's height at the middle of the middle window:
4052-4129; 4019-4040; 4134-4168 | 9.0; 1.64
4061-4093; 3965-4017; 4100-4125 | -4.2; 1.38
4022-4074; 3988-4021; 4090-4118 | -4.6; 1.49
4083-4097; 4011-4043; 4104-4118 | 0.3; 1.42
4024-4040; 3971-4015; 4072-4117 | -3.1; 1.44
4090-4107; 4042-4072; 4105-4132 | 2.8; 1.45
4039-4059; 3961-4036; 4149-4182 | -1.8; 1.49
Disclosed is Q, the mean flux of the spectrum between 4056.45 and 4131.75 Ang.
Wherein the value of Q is 1.44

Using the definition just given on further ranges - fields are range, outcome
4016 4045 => 1.73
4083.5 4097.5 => 1.37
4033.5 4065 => 1.62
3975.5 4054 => 1.6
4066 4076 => 1.64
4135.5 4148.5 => 1.53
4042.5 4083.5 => 1.58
